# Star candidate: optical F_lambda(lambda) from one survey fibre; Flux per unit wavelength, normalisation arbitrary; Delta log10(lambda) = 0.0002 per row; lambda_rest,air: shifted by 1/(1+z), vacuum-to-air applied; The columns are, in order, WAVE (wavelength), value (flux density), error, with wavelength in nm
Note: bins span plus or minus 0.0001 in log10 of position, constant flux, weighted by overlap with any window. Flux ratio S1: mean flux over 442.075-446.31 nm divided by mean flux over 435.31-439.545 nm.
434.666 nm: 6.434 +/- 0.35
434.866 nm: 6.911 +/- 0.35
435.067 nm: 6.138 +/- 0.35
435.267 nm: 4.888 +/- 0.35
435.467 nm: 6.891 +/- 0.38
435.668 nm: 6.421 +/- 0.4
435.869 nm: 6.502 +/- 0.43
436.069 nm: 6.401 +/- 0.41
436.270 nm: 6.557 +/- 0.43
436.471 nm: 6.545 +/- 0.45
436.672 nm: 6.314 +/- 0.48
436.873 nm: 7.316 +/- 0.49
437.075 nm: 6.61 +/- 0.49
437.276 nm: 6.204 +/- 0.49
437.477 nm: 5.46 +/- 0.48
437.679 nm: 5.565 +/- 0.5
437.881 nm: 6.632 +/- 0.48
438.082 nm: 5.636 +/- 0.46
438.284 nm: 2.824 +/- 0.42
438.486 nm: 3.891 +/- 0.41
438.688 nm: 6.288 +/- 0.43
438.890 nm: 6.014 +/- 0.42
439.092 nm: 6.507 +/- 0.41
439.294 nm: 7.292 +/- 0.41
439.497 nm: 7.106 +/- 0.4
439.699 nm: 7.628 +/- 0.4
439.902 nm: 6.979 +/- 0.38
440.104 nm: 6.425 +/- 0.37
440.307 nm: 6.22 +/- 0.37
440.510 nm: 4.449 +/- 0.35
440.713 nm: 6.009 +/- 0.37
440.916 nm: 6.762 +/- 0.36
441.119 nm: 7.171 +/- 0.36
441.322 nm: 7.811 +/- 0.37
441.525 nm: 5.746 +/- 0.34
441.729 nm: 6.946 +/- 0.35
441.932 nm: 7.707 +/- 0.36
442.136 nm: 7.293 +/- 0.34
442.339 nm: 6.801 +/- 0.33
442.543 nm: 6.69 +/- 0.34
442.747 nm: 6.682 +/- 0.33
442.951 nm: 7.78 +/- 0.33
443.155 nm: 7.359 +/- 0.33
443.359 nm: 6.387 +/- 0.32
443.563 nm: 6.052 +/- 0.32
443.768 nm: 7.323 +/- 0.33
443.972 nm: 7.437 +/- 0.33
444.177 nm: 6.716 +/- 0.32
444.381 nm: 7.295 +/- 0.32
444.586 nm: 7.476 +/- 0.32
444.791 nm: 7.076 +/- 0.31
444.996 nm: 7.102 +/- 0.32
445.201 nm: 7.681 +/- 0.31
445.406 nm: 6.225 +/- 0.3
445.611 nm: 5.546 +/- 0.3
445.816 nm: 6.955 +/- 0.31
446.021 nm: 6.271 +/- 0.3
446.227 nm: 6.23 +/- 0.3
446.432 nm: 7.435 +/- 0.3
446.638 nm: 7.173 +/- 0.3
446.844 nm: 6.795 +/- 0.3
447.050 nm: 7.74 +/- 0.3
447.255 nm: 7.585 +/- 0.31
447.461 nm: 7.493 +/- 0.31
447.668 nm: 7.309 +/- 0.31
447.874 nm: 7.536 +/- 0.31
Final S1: 1.1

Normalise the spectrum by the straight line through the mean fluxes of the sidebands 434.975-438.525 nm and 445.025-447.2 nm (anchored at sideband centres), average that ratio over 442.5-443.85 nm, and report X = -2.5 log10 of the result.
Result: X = -0.054 mag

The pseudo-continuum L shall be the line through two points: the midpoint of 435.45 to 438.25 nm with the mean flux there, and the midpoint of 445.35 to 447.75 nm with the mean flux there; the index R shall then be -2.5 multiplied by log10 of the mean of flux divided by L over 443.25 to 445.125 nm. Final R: -0.04 mag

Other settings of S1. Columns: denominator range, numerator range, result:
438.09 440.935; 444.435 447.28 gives 1.16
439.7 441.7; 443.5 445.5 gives 1.09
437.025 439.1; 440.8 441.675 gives 1.24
